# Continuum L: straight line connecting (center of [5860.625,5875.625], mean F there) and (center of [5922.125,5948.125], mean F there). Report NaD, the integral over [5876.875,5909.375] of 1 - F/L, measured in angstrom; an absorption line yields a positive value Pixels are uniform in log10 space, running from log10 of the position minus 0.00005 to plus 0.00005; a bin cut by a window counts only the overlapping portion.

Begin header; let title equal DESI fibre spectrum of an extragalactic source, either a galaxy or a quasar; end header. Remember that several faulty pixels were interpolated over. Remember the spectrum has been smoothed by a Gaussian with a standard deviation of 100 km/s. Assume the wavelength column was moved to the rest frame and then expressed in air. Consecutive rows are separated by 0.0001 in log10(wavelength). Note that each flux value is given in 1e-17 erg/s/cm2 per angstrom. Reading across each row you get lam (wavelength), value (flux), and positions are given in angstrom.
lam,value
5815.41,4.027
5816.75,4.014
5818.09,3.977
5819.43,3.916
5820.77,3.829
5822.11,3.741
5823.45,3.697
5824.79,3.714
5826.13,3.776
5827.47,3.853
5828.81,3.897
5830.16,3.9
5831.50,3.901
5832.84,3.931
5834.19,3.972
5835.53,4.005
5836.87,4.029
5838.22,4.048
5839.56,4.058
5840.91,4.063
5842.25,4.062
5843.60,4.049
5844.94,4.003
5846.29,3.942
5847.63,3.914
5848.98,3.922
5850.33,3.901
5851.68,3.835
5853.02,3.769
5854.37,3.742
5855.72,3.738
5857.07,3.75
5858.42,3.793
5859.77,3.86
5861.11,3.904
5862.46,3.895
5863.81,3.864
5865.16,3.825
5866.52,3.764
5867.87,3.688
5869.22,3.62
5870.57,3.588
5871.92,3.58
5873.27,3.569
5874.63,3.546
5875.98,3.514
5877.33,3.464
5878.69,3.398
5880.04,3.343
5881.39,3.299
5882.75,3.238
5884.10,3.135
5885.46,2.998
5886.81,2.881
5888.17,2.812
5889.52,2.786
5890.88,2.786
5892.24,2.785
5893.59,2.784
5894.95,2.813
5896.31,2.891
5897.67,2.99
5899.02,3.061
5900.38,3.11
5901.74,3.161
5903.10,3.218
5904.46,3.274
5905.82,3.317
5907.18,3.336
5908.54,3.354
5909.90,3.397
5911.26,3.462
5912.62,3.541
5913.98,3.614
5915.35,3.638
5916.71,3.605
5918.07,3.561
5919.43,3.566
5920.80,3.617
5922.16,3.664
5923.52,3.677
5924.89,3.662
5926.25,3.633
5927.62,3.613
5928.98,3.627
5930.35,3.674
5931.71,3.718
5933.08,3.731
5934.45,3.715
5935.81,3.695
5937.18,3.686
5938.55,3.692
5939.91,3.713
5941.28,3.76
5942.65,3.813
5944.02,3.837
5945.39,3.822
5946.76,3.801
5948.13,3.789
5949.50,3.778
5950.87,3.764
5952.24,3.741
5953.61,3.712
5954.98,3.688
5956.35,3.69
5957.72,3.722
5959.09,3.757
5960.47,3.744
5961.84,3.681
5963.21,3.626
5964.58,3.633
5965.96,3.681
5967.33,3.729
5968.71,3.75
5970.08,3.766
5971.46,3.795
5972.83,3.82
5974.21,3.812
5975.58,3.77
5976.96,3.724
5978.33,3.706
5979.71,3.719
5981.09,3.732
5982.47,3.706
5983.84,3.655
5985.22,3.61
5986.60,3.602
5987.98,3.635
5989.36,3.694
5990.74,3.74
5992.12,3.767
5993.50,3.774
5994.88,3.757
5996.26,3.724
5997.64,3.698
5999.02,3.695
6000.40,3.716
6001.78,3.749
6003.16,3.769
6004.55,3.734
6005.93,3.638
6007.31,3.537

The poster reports 5.4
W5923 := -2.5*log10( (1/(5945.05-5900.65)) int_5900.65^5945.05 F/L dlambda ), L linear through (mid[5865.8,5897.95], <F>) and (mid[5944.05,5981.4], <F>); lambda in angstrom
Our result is -0.03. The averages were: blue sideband 3.22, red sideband 3.74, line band 3.58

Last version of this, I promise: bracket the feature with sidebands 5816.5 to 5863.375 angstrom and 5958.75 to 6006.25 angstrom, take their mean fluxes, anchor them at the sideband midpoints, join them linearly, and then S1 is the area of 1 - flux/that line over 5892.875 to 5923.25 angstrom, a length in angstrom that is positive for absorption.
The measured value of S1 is 3.9 angstrom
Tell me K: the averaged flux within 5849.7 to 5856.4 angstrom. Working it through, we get 3.8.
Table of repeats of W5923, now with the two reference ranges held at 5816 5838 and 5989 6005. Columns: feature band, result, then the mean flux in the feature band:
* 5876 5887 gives 0.18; 3.25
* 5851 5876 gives 0.03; 3.73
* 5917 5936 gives 0.04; 3.65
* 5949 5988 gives 0.01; 3.72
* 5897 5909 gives 0.19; 3.2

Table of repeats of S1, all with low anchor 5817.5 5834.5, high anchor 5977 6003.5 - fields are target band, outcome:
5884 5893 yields 2.2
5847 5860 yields 0.0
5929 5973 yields 0.1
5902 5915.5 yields 1.4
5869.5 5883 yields 1.2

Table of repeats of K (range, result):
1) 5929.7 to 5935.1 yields 3.71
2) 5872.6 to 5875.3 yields 3.55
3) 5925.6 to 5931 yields 3.63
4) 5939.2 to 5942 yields 3.74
